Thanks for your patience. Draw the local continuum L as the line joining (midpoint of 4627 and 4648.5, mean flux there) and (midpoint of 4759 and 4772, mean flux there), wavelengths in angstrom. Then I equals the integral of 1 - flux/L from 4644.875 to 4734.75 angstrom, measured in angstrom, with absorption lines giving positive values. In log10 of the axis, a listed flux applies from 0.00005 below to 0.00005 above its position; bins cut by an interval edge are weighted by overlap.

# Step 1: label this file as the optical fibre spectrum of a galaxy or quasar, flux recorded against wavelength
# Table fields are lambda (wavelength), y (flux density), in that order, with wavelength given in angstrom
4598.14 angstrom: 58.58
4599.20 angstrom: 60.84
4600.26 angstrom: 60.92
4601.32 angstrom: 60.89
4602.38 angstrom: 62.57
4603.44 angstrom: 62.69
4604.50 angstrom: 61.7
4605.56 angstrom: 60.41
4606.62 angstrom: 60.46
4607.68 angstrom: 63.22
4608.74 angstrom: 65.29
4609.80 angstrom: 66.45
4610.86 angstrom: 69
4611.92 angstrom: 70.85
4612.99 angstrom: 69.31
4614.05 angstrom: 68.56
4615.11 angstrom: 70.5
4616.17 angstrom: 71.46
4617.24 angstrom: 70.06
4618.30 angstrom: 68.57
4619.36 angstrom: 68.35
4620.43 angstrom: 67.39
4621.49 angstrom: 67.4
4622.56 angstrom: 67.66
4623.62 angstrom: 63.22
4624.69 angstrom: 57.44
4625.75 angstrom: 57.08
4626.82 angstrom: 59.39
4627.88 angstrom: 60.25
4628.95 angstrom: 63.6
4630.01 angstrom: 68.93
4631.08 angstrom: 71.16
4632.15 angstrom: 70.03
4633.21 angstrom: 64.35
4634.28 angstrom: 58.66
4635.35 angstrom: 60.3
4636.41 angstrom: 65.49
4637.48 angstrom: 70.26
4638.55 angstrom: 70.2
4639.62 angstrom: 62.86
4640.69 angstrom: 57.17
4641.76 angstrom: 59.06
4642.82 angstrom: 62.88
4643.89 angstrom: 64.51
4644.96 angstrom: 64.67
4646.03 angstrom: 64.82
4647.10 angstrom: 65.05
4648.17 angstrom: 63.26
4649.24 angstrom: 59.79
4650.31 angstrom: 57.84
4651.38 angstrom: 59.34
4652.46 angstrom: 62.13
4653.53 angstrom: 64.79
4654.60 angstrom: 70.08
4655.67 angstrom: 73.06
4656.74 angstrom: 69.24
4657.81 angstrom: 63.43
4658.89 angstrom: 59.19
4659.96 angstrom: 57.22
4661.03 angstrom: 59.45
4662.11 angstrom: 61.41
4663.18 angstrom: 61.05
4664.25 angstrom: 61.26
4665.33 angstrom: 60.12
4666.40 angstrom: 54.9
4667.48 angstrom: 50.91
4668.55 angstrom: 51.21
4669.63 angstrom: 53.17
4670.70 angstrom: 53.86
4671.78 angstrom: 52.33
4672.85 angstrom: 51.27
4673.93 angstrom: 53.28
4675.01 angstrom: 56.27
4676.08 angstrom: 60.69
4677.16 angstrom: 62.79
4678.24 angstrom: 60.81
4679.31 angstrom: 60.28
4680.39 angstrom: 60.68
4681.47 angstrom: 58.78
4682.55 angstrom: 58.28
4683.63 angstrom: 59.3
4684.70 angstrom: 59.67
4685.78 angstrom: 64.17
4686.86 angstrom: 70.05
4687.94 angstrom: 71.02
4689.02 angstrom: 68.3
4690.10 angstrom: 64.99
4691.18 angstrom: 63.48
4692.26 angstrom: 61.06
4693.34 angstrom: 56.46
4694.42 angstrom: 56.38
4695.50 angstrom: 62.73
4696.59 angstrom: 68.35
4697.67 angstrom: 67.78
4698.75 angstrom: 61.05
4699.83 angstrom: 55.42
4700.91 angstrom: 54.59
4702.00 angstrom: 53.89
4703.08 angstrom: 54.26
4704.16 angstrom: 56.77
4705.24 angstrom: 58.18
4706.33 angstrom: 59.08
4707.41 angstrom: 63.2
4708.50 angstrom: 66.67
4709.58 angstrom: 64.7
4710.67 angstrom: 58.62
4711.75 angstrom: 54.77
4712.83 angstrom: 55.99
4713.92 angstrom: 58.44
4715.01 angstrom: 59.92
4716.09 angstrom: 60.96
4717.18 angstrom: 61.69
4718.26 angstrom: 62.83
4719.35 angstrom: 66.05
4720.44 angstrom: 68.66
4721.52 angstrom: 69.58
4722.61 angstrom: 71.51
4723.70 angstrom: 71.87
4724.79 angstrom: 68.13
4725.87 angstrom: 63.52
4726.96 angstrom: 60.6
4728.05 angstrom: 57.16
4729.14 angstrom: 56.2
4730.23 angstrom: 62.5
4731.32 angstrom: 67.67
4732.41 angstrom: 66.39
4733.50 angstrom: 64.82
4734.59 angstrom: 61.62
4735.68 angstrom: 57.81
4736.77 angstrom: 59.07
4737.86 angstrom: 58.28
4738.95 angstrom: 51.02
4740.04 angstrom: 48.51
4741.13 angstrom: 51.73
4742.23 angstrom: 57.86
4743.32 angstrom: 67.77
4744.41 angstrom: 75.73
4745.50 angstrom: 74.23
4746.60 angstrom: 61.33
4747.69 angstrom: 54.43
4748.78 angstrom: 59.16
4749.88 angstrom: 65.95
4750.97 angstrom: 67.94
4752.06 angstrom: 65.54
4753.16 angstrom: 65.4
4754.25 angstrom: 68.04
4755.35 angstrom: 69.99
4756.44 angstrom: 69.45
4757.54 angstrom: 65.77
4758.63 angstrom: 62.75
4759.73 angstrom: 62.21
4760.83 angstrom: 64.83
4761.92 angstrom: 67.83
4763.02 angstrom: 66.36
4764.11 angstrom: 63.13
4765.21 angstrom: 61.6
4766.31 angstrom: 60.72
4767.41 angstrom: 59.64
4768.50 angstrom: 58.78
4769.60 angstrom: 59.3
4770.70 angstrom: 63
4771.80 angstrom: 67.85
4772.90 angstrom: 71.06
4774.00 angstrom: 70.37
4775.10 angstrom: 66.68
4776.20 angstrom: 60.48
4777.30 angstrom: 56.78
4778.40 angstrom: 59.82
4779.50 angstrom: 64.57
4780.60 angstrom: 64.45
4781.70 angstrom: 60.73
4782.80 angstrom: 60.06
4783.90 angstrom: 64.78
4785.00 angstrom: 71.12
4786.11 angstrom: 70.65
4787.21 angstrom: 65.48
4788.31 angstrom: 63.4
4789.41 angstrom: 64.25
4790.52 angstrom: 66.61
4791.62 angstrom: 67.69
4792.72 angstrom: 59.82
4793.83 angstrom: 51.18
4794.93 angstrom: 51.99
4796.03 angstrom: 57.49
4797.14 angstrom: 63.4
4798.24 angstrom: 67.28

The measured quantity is 3.4 angstrom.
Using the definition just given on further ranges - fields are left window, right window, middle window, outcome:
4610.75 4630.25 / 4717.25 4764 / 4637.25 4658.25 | 0.5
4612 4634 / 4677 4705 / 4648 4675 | 1.8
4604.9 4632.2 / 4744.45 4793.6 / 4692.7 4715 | 1.9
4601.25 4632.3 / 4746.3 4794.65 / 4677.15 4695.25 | 0.7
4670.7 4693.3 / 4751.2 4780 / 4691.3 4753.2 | 0.8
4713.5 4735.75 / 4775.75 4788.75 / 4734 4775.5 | 0.3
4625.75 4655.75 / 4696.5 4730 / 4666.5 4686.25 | 1.8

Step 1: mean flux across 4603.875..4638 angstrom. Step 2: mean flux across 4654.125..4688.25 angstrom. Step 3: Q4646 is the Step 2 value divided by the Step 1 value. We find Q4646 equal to 0.91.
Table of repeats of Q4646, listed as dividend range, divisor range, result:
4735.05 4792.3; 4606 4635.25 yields 0.97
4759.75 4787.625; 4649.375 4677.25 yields 1.08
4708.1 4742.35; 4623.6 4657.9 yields 0.96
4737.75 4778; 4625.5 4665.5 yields 1.00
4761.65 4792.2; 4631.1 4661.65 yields 1.01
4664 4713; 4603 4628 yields 0.91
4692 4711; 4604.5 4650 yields 0.92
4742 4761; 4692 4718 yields 1.10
